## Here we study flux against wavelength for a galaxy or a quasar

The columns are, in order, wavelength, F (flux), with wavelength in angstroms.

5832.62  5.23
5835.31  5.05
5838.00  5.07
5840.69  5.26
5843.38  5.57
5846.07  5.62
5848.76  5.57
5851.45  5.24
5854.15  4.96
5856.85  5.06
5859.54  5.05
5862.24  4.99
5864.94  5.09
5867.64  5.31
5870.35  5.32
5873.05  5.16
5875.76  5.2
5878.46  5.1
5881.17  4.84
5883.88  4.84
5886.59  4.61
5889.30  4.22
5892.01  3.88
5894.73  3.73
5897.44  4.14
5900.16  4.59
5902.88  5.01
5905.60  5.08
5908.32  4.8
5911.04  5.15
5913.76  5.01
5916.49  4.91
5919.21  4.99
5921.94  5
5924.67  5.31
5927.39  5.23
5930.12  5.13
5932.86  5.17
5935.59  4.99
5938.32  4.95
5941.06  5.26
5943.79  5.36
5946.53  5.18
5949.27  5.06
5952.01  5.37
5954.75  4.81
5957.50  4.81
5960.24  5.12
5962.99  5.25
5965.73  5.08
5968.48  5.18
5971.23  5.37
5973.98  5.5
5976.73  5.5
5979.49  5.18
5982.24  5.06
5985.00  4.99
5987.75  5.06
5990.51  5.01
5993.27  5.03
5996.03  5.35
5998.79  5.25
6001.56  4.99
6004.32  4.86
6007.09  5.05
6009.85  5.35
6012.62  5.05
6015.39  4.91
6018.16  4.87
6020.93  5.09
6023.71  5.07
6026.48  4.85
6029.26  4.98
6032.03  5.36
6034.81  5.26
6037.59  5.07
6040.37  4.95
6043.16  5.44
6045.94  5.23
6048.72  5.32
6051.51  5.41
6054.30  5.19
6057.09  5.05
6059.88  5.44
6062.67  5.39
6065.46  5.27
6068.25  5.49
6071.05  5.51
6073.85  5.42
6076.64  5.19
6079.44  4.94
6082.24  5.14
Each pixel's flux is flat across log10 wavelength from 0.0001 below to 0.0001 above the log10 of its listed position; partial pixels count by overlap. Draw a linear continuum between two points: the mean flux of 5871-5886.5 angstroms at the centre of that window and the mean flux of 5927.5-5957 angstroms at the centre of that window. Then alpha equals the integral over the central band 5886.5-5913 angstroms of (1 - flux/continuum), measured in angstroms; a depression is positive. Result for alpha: 2.7 angstroms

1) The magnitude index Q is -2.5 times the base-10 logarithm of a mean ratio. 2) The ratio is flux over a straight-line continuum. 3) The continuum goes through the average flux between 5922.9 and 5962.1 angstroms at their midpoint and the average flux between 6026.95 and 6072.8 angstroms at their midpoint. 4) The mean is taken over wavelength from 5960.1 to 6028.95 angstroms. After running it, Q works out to 0.02 mag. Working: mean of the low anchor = 5.12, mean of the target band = 5.12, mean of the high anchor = 5.26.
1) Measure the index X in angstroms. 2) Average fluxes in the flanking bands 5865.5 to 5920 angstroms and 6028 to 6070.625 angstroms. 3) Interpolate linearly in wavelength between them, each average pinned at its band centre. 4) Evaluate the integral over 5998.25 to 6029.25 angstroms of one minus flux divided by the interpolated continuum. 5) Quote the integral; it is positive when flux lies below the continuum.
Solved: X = 0.8 angstroms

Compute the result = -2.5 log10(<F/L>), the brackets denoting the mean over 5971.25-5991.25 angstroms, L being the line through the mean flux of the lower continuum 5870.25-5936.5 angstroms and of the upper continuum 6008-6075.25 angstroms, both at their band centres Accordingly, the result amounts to -0.03 mag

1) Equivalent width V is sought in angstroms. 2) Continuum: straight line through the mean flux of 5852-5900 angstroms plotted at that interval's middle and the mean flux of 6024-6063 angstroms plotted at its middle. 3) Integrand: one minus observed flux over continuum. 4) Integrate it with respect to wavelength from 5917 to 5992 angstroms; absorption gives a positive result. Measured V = -2.36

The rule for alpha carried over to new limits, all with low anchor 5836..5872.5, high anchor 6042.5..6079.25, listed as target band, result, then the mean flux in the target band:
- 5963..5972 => 0.1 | 5.21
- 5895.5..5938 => 2.5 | 4.95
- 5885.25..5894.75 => 2.0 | 4.16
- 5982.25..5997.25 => 0.6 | 5.08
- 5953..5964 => 0.6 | 5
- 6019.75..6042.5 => 0.9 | 5.09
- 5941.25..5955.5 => 0.3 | 5.18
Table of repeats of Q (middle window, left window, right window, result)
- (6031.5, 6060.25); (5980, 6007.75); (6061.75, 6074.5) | 0.02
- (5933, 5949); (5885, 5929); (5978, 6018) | -0.06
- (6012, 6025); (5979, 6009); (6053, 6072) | 0.04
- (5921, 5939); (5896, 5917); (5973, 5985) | -0.03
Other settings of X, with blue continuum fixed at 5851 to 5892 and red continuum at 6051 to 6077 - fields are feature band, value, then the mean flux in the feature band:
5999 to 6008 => 0.4 angstroms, 5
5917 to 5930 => -0.1 angstroms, 5.12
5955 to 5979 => -0.3 angstroms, 5.2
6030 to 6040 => 0.2 angstroms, 5.19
